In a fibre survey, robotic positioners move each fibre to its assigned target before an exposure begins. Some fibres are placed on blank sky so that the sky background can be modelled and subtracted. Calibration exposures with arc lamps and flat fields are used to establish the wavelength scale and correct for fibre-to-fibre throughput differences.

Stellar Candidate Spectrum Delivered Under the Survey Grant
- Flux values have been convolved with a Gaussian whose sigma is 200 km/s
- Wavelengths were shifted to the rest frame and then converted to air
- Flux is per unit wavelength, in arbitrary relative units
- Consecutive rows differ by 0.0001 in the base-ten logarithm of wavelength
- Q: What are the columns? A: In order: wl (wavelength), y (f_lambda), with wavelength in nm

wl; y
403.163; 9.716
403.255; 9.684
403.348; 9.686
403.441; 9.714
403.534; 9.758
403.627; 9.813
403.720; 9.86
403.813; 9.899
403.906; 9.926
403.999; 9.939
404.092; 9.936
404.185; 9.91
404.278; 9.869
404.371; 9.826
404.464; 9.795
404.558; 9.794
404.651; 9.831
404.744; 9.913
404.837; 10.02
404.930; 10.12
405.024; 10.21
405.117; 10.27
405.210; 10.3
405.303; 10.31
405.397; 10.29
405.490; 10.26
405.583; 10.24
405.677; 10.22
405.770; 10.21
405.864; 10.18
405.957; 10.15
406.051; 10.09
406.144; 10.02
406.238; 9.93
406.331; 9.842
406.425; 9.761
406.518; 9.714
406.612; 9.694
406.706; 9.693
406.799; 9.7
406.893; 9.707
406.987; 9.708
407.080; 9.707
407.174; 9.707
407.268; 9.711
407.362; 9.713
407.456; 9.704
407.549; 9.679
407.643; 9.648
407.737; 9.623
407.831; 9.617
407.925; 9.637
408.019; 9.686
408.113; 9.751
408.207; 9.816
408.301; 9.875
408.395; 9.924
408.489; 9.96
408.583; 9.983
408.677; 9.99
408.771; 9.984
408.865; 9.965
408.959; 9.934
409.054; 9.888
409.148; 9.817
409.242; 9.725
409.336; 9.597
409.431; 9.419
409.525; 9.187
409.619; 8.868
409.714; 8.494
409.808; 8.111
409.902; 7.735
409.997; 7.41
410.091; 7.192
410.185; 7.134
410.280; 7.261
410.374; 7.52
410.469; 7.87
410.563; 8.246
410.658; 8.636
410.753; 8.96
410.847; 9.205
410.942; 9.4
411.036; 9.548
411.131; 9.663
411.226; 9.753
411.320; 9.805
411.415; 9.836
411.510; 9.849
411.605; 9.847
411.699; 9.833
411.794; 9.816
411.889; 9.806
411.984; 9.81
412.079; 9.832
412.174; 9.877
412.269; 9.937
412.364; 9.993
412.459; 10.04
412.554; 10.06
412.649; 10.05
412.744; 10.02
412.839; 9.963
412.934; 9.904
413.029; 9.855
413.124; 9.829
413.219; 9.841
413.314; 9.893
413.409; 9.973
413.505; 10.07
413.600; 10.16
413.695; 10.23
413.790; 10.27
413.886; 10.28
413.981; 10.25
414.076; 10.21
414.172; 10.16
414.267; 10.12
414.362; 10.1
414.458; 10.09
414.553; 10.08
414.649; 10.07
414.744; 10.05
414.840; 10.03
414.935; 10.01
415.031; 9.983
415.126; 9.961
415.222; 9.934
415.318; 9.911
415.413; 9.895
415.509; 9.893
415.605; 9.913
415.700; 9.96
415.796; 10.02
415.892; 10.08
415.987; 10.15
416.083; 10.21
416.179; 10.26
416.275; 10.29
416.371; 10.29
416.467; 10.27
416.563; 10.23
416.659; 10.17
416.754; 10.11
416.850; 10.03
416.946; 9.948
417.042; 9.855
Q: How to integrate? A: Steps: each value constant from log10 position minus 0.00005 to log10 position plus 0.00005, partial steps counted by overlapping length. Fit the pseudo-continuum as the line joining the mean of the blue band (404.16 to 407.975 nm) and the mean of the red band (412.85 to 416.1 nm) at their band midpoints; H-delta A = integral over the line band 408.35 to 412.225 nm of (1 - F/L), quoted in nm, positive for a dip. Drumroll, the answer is 0.306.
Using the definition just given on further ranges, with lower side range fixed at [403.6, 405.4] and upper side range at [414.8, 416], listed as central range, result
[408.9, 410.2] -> 0.15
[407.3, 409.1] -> 0.03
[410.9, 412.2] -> 0.03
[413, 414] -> -0.01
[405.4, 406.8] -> 0.00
